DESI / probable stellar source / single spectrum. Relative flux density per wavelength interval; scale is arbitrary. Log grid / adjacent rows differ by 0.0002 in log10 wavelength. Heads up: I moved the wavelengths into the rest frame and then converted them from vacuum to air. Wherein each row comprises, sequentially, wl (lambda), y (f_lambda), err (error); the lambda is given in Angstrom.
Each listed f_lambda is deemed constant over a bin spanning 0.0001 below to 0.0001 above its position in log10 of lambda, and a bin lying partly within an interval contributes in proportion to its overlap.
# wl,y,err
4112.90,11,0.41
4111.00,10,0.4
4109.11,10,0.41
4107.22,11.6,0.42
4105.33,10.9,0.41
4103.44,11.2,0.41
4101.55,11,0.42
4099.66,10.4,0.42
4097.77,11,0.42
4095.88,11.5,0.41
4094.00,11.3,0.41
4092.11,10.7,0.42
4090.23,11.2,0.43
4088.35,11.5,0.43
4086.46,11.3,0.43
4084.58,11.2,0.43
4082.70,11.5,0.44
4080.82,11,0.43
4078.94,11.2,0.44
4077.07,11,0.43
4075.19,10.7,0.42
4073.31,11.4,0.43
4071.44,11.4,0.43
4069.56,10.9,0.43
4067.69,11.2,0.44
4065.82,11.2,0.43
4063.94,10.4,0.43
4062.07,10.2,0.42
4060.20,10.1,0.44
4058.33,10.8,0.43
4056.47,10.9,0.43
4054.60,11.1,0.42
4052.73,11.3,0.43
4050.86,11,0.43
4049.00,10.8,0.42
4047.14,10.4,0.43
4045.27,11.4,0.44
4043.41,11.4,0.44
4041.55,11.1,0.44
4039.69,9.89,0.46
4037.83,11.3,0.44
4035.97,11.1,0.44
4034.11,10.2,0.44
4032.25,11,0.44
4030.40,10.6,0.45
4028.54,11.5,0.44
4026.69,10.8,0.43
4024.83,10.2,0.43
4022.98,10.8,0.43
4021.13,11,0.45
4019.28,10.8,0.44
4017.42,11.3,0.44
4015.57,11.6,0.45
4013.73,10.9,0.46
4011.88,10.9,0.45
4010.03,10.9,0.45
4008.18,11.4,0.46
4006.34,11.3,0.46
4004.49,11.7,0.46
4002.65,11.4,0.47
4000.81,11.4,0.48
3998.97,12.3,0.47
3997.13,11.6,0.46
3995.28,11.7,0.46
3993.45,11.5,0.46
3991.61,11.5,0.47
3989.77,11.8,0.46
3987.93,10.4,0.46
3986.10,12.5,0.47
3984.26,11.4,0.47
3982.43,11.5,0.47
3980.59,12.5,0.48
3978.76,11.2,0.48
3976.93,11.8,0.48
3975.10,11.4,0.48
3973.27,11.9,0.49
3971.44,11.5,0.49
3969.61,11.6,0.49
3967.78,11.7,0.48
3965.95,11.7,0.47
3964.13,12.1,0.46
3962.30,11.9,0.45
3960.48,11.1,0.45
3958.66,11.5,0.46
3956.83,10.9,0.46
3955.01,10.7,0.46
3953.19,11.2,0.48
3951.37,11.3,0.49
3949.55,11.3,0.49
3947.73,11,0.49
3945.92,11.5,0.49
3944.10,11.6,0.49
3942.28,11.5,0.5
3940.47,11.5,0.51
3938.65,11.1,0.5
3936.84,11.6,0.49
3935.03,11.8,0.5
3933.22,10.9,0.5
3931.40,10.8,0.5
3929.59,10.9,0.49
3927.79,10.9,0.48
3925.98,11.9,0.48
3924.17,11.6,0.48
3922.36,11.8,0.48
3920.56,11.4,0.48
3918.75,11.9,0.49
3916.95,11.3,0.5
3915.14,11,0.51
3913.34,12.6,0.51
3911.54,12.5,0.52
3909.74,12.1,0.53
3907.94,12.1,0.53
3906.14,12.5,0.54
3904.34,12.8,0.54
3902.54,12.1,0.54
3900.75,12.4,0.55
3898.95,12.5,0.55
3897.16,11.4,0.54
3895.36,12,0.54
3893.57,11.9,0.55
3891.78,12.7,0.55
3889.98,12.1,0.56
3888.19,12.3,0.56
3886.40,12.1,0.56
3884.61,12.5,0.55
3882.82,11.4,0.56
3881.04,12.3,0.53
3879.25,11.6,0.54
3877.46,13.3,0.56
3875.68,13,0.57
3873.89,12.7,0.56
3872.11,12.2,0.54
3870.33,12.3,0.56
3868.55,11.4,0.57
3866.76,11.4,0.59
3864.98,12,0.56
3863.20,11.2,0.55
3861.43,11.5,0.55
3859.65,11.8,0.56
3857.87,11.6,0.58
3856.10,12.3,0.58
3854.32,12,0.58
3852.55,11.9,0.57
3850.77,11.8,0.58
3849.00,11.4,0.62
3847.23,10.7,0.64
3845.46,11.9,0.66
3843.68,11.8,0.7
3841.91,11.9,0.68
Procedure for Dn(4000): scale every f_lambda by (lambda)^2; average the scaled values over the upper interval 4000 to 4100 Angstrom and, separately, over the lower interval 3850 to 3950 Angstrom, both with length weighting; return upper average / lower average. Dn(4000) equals 1.00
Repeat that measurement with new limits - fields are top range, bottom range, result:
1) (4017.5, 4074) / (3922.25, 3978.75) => 1.00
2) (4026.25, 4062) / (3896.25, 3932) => 0.98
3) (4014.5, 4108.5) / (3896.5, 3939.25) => 1.00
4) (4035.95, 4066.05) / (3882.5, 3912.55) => 0.96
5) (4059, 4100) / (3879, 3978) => 1.02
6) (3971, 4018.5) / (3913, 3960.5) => 1.04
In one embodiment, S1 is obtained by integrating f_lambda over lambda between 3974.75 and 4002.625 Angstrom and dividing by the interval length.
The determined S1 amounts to 11.6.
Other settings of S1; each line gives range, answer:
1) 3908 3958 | 11.4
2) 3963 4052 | 11.3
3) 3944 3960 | 11.2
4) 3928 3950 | 11.3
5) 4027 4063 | 10.8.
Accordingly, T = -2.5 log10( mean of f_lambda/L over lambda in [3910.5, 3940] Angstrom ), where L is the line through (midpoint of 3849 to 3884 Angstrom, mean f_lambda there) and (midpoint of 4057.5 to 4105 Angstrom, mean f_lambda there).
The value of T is 0.02 mag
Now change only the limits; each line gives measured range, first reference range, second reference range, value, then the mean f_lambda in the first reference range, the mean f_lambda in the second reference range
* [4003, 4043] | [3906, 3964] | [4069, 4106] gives 0.03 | 11.5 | 11.1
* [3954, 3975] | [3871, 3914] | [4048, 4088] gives 0.02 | 12.3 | 11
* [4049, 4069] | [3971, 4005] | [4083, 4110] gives 0.04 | 11.6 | 11.1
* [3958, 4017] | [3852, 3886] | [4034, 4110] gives -0.01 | 12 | 11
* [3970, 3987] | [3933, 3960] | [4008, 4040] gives -0.06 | 11.3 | 10.9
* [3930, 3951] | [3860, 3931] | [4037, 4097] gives 0.04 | 12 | 11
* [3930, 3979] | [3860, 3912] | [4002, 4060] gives 0.02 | 12.1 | 11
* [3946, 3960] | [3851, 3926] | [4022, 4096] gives 0.05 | 12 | 11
